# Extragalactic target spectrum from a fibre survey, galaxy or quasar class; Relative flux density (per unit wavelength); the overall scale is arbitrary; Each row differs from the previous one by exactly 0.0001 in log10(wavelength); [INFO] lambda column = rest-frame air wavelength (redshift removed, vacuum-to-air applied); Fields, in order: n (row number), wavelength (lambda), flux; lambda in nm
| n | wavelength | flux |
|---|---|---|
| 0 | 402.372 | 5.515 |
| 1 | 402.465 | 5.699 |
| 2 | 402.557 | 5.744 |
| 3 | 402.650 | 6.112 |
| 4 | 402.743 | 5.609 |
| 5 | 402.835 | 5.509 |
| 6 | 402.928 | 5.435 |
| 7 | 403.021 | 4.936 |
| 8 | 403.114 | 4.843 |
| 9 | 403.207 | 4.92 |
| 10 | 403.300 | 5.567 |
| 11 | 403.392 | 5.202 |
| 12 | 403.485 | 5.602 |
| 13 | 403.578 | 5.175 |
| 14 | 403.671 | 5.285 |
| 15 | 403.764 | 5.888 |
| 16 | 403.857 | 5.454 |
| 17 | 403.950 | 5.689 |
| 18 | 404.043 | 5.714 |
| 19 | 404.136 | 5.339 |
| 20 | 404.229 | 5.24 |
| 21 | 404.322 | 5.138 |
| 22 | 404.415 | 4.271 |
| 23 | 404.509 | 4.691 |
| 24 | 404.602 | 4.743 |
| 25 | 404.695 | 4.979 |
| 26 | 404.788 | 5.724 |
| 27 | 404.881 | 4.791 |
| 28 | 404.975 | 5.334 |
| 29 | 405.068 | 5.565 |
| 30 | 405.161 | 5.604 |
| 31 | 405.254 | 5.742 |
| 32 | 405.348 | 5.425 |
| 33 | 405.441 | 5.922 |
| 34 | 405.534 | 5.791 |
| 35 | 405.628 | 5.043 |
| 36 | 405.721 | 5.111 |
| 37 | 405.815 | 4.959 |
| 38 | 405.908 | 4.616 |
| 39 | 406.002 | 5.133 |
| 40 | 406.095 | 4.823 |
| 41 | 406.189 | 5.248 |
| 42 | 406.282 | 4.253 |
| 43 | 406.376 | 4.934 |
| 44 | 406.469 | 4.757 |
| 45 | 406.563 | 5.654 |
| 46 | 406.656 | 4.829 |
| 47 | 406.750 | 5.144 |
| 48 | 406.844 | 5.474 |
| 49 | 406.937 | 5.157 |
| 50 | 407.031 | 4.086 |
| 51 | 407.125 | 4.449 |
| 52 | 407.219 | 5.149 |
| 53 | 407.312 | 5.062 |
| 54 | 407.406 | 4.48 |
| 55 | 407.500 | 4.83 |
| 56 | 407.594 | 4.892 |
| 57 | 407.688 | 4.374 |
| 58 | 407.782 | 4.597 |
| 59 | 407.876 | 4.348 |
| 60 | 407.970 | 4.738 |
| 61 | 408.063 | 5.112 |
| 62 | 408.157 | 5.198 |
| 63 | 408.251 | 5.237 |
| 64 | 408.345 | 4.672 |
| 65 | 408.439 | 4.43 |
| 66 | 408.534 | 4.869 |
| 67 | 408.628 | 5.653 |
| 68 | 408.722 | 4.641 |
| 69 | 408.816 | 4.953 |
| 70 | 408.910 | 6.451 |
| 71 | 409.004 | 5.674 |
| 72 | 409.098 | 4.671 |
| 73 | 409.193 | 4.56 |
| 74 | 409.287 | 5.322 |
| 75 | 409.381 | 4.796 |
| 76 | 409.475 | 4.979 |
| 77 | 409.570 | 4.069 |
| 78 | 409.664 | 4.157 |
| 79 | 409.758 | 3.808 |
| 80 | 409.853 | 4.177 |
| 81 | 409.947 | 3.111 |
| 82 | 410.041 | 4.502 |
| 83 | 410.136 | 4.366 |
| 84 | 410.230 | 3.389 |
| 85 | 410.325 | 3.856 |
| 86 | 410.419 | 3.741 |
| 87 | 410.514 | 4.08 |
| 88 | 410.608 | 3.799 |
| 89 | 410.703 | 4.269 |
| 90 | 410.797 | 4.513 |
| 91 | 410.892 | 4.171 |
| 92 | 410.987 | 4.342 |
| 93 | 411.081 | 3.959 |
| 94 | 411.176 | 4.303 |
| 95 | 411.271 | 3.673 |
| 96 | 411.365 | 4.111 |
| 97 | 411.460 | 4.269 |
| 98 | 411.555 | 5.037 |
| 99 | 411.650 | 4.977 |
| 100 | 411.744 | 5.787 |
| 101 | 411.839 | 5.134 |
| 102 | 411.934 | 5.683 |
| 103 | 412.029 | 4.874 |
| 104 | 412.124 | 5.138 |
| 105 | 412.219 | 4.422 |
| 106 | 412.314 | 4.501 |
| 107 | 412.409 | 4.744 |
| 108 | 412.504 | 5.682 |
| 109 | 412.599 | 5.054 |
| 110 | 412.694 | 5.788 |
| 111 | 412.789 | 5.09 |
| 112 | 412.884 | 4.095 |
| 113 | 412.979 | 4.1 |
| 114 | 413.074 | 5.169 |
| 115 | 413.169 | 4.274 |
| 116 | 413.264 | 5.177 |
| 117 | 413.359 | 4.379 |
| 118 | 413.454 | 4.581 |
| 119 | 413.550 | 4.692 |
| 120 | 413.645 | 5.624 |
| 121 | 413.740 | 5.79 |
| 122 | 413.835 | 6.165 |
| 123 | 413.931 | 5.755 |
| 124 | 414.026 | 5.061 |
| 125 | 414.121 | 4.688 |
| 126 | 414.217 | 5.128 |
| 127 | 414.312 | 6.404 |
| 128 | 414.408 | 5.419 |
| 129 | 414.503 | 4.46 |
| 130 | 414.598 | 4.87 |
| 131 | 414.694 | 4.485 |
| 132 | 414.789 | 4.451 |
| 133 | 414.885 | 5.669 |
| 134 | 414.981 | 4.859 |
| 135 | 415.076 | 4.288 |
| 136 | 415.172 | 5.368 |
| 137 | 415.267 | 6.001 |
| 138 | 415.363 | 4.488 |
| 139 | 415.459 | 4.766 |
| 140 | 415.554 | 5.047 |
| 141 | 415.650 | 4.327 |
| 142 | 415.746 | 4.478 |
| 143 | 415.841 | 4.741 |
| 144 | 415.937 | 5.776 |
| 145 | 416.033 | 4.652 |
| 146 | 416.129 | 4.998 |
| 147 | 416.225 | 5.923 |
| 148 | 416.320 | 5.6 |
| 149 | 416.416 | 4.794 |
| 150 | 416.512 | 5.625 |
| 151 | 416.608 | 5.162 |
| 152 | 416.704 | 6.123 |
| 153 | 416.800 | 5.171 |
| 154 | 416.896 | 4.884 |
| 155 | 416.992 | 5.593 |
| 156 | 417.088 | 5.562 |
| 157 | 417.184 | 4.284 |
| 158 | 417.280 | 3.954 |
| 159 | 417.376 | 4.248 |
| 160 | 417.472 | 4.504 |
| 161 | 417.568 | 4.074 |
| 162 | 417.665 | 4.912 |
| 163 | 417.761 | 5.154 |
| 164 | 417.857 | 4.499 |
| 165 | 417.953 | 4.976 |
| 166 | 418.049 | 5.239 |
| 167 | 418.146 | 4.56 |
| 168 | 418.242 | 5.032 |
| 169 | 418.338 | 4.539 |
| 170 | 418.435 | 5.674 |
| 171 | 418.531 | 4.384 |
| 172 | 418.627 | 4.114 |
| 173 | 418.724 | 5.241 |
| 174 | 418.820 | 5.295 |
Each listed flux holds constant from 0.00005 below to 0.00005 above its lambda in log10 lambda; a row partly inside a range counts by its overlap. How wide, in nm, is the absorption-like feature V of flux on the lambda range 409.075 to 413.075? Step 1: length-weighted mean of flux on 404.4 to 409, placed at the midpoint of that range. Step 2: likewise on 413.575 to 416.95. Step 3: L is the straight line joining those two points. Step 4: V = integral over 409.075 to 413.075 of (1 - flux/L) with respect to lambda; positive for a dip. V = 0.46 nm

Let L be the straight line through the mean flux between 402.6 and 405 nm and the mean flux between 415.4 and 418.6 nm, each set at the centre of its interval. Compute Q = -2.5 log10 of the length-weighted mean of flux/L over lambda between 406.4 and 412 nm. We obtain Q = 0.108 mag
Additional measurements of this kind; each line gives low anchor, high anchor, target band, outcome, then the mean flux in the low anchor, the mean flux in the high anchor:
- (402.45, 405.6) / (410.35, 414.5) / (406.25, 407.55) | 0.06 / 5.37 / 4.82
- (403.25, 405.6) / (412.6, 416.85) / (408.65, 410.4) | 0.15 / 5.35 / 5.08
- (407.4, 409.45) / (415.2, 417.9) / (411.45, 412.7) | -0.03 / 4.94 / 4.98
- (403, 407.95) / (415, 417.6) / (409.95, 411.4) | 0.24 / 5.09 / 4.98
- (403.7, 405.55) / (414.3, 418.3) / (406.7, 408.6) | 0.09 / 5.35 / 4.97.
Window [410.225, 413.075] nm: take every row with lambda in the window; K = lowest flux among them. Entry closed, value 3.389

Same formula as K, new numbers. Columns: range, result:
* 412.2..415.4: 4.095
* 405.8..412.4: 3.111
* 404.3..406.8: 4.253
